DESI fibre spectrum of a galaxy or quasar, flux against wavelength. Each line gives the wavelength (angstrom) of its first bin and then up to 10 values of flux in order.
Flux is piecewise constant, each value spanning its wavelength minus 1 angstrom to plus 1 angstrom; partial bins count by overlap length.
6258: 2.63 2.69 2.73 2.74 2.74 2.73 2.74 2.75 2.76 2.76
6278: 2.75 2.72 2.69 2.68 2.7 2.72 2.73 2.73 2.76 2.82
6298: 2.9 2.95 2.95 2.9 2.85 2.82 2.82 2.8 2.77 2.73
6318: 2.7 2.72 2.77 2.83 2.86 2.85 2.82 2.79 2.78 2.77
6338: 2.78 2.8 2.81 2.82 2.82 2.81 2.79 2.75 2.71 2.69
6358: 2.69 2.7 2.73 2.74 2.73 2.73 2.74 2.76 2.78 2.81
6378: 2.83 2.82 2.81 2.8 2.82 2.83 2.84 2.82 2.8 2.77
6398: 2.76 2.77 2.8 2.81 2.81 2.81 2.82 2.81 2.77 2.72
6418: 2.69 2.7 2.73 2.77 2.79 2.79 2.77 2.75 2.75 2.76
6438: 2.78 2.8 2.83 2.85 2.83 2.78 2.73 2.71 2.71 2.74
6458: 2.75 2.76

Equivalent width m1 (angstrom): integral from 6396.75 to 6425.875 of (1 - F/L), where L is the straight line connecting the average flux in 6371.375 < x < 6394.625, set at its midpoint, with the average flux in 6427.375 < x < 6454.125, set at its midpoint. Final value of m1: 0.3 angstrom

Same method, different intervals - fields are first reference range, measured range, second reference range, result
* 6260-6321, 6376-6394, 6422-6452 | -0.3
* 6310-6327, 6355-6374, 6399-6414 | 0.4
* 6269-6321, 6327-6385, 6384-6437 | 0.1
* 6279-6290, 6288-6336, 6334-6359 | -1.3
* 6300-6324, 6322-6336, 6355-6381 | -0.1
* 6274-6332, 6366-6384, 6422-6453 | 0.0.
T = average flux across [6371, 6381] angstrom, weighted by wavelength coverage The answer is 2.8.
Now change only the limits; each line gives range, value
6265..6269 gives 2.74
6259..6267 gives 2.73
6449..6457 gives 2.72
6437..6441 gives 2.79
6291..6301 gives 2.83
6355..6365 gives 2.71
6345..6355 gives 2.78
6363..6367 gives 2.74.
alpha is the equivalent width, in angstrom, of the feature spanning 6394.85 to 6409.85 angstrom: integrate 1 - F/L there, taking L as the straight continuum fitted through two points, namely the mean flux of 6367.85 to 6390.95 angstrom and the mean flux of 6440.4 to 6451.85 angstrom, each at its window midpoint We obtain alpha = 0.0 angstrom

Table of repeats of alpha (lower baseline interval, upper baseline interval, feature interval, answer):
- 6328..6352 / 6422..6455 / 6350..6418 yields 0.3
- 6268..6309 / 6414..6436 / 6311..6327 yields 0.0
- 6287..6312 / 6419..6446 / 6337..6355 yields 0.1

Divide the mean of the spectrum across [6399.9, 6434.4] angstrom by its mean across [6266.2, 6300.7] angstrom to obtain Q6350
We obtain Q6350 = 1.0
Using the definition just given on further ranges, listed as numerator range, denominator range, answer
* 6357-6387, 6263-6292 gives 1.01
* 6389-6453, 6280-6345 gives 0.99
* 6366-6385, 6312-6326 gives 1.01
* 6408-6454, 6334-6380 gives 1.00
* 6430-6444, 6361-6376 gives 1.01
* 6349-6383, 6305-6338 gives 0.99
